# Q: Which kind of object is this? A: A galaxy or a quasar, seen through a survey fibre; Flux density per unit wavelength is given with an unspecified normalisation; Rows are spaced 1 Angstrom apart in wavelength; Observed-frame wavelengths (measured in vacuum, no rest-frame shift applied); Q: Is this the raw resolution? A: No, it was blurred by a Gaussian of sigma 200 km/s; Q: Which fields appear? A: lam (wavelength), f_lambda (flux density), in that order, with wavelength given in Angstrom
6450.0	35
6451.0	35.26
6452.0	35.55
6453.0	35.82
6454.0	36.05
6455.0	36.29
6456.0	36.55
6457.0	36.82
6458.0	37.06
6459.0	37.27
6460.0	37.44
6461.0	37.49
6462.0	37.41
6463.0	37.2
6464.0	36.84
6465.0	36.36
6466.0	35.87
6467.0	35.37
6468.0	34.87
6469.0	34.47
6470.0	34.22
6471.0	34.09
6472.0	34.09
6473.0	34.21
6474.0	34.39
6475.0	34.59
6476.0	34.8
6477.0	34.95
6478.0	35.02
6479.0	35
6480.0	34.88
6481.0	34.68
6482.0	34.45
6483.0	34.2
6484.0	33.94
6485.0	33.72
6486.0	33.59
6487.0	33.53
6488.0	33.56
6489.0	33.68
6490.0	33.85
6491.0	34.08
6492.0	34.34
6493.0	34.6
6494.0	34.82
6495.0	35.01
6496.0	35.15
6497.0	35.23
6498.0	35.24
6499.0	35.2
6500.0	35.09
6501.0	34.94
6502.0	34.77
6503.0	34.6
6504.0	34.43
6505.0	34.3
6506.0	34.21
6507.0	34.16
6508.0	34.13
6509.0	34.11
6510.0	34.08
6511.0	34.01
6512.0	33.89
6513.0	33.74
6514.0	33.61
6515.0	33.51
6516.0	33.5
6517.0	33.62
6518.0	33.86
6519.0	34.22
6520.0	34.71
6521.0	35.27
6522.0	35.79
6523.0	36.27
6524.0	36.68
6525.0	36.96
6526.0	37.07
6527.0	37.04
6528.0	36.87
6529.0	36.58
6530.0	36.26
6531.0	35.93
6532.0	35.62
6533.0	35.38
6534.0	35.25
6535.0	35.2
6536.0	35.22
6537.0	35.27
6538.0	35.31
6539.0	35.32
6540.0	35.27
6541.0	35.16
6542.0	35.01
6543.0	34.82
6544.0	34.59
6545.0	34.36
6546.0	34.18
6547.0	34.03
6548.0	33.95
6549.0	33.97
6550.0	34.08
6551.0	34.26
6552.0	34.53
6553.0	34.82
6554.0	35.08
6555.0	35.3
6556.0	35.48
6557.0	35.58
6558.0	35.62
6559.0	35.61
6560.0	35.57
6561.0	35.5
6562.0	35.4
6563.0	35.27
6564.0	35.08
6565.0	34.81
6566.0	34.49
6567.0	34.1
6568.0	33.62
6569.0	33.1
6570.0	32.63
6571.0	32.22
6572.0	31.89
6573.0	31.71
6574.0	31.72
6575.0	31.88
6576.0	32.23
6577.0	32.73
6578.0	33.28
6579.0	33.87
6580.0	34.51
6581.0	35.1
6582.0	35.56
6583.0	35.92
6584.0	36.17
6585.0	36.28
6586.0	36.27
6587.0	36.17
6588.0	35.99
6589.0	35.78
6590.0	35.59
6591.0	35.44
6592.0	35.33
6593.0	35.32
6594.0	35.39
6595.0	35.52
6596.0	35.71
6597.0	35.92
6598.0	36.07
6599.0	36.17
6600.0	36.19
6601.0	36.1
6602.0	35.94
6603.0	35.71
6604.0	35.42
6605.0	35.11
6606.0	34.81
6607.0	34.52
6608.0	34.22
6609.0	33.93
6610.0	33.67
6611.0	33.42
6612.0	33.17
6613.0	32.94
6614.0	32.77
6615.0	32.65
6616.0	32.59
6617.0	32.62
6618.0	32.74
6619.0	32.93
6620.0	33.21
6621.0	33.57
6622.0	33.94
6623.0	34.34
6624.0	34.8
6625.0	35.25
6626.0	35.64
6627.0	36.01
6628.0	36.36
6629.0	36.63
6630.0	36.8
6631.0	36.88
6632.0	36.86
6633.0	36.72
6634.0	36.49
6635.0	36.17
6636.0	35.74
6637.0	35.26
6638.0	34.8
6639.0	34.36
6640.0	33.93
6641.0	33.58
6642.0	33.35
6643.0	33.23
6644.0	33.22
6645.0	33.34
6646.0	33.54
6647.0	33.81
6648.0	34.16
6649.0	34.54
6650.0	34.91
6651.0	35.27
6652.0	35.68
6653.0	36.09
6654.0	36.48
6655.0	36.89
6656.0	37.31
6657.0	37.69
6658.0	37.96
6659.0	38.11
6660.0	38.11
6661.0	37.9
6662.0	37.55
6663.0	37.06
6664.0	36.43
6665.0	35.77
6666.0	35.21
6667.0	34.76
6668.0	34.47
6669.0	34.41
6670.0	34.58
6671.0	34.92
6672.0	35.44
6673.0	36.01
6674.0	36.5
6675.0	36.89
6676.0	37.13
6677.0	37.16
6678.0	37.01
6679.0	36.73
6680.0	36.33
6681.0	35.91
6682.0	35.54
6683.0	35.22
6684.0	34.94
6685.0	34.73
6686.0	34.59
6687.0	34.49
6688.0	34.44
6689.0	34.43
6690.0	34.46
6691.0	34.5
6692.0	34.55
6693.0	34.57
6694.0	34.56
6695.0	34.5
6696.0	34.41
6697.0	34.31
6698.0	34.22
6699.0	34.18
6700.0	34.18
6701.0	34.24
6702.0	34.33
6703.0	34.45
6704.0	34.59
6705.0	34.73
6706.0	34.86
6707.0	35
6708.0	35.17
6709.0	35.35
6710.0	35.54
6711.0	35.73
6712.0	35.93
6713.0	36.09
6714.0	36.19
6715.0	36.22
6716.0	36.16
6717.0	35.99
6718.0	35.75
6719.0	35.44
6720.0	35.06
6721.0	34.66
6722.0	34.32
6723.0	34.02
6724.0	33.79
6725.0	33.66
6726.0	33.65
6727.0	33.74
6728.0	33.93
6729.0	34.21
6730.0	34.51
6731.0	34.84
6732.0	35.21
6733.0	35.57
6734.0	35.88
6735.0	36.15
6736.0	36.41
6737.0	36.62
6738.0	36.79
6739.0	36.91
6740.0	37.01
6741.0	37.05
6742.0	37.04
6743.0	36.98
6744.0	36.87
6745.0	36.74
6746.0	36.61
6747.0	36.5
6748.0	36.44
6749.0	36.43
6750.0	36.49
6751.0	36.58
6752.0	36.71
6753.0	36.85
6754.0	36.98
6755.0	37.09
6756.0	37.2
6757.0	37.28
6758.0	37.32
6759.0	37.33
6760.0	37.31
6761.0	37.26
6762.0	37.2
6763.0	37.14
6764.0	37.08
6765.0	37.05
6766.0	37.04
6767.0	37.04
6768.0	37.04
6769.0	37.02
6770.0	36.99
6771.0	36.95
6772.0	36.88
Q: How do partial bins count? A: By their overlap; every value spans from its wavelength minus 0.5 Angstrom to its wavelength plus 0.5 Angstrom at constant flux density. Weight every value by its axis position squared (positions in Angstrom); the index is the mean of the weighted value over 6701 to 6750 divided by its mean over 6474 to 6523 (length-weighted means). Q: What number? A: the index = 1.11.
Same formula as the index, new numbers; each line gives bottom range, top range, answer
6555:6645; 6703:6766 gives 1.08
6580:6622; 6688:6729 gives 1.03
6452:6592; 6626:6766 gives 1.08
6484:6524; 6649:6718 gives 1.09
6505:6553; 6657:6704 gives 1.06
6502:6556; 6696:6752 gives 1.08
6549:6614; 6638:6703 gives 1.05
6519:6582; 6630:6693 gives 1.06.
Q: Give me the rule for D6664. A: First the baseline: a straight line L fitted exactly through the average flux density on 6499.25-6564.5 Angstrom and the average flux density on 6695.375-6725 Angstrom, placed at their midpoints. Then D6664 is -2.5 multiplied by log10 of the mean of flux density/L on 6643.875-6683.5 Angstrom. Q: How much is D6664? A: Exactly -0.029 mag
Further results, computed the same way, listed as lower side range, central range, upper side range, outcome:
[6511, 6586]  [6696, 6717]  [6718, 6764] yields 0.02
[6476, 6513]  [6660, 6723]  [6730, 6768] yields 0.03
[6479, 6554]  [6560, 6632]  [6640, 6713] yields 0.01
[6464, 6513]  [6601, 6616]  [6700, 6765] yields 0.03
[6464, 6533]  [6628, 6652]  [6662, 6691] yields 0.01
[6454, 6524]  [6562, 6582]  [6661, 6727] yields 0.05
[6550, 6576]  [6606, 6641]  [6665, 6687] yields 0.01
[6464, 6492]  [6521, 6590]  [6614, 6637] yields -0.01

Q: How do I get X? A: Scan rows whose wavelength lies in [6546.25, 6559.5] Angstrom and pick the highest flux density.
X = 35.62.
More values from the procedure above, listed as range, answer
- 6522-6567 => 37.07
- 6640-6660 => 38.11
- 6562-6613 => 36.28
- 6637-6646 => 35.26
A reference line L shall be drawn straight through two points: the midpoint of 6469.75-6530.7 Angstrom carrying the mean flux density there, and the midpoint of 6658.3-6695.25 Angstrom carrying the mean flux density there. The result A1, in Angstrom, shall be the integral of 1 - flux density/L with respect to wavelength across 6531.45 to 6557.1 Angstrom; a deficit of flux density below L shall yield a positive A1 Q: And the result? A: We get 0.0 Angstrom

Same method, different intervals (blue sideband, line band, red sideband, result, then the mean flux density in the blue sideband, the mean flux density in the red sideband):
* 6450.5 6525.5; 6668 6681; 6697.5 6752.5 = -0.24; 35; 35.5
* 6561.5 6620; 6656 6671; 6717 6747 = -0.61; 34.4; 35.5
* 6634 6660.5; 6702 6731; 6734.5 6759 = 1.12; 35.3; 36.8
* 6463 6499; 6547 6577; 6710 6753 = 0.79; 34.7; 35.7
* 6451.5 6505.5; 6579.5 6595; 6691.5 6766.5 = -0.12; 35.1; 35.7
